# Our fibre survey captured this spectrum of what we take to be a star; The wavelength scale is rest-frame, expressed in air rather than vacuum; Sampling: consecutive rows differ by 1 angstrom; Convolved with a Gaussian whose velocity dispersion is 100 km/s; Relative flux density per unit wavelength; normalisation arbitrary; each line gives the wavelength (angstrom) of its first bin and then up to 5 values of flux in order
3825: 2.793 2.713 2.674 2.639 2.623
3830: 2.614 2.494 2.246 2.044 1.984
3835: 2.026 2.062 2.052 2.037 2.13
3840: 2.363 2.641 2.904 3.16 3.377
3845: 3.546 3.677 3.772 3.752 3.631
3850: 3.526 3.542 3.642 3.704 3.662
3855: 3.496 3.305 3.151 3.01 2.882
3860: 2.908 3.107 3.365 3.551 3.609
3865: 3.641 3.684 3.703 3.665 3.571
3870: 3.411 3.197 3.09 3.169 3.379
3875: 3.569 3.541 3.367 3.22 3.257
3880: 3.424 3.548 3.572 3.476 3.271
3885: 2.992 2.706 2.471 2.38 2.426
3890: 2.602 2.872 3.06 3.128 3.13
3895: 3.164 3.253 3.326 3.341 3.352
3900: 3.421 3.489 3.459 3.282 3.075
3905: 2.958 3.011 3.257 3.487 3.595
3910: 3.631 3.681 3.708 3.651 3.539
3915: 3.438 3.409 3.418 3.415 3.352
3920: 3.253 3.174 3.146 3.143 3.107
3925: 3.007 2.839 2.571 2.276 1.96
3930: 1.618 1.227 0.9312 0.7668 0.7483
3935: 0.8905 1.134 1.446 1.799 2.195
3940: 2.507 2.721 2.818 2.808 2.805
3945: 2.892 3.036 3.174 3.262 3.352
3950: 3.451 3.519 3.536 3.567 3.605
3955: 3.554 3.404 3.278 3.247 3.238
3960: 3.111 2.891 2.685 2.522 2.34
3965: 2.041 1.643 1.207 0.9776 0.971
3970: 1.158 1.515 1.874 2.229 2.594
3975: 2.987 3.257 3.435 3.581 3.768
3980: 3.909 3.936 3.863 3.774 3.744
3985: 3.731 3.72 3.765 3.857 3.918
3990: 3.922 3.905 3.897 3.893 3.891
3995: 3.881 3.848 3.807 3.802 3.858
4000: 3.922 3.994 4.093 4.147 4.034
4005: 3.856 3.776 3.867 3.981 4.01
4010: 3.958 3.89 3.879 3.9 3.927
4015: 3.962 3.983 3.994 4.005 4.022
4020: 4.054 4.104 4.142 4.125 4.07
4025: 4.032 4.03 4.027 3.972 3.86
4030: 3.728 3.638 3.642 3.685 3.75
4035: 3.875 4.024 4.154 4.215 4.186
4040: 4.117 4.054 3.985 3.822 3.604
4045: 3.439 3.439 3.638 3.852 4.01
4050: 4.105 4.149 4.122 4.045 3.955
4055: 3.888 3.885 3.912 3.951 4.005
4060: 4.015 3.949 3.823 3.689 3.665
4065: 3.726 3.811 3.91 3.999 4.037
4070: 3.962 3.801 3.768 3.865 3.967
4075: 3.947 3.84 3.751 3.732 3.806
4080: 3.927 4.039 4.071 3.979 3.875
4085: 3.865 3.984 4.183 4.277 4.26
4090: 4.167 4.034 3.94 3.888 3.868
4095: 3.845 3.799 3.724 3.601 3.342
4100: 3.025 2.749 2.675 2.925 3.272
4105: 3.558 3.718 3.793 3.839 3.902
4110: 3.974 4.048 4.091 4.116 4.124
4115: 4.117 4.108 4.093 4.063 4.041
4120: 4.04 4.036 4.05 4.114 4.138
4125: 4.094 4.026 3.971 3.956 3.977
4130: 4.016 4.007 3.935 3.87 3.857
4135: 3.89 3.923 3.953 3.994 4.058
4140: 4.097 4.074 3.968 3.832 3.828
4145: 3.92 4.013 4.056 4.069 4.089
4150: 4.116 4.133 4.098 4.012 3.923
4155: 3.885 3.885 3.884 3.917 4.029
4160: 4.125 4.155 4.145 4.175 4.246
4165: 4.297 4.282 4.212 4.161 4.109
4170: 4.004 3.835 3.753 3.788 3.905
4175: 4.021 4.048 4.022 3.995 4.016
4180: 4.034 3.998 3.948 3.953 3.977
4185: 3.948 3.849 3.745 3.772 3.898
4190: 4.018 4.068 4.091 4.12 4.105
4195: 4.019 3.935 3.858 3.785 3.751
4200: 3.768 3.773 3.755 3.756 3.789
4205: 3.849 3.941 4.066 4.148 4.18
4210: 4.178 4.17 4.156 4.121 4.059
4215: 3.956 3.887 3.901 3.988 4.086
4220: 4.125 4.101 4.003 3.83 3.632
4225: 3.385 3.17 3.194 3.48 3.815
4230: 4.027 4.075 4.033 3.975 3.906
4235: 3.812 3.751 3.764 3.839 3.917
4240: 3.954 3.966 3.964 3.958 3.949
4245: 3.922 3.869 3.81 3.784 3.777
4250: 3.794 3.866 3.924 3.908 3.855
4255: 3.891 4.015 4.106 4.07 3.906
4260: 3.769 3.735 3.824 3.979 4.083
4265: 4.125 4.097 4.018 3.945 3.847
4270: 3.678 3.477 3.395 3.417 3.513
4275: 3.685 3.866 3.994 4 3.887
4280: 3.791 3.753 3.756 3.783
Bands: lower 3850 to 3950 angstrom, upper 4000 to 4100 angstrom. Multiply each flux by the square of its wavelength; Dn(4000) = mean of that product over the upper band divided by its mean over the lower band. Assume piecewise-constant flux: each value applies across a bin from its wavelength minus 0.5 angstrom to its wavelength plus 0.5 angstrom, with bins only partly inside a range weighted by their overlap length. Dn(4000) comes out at 1.4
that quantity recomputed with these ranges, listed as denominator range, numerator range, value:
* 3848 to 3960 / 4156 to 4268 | 1.50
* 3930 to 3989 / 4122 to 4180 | 1.64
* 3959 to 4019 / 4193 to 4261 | 1.29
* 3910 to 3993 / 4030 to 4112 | 1.42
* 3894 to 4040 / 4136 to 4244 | 1.35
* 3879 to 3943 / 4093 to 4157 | 1.52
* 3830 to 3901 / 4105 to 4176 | 1.47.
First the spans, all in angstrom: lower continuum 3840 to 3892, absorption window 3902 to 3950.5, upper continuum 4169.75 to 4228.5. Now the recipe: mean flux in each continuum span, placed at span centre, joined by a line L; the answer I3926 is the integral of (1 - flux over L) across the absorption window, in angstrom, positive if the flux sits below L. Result 9.1 angstrom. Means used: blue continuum 3.29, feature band 2.76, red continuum 3.91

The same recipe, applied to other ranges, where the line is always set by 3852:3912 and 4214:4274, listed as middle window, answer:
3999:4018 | -2.6 angstrom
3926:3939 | 7.1 angstrom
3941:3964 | 1.7 angstrom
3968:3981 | 3.2 angstrom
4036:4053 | -1.9 angstrom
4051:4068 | -1.7 angstrom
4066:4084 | -1.6 angstrom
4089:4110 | 0.1 angstrom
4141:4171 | -2.7 angstrom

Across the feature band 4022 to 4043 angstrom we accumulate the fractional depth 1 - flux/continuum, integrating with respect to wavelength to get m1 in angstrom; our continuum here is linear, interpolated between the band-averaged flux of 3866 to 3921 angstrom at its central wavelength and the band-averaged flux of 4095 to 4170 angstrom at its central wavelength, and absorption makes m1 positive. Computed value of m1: -1.7 angstrom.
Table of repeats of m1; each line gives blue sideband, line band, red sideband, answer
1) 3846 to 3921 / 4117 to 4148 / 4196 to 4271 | -2.2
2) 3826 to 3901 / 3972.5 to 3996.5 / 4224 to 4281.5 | -2.2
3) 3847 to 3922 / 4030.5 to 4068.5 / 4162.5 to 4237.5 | -2.6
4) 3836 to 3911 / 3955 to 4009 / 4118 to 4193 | 4.1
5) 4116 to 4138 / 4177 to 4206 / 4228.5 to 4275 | 0.1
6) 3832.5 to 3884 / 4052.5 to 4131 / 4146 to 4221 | -2.1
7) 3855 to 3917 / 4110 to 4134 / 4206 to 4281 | -2.4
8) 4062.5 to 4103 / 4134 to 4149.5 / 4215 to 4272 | -0.6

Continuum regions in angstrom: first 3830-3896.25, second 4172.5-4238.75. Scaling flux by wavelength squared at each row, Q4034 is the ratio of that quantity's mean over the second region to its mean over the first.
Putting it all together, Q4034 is 1.49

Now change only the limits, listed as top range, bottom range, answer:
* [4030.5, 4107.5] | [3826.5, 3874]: 1.39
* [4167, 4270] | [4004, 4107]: 1.10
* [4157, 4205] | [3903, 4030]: 1.38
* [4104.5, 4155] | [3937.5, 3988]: 1.49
